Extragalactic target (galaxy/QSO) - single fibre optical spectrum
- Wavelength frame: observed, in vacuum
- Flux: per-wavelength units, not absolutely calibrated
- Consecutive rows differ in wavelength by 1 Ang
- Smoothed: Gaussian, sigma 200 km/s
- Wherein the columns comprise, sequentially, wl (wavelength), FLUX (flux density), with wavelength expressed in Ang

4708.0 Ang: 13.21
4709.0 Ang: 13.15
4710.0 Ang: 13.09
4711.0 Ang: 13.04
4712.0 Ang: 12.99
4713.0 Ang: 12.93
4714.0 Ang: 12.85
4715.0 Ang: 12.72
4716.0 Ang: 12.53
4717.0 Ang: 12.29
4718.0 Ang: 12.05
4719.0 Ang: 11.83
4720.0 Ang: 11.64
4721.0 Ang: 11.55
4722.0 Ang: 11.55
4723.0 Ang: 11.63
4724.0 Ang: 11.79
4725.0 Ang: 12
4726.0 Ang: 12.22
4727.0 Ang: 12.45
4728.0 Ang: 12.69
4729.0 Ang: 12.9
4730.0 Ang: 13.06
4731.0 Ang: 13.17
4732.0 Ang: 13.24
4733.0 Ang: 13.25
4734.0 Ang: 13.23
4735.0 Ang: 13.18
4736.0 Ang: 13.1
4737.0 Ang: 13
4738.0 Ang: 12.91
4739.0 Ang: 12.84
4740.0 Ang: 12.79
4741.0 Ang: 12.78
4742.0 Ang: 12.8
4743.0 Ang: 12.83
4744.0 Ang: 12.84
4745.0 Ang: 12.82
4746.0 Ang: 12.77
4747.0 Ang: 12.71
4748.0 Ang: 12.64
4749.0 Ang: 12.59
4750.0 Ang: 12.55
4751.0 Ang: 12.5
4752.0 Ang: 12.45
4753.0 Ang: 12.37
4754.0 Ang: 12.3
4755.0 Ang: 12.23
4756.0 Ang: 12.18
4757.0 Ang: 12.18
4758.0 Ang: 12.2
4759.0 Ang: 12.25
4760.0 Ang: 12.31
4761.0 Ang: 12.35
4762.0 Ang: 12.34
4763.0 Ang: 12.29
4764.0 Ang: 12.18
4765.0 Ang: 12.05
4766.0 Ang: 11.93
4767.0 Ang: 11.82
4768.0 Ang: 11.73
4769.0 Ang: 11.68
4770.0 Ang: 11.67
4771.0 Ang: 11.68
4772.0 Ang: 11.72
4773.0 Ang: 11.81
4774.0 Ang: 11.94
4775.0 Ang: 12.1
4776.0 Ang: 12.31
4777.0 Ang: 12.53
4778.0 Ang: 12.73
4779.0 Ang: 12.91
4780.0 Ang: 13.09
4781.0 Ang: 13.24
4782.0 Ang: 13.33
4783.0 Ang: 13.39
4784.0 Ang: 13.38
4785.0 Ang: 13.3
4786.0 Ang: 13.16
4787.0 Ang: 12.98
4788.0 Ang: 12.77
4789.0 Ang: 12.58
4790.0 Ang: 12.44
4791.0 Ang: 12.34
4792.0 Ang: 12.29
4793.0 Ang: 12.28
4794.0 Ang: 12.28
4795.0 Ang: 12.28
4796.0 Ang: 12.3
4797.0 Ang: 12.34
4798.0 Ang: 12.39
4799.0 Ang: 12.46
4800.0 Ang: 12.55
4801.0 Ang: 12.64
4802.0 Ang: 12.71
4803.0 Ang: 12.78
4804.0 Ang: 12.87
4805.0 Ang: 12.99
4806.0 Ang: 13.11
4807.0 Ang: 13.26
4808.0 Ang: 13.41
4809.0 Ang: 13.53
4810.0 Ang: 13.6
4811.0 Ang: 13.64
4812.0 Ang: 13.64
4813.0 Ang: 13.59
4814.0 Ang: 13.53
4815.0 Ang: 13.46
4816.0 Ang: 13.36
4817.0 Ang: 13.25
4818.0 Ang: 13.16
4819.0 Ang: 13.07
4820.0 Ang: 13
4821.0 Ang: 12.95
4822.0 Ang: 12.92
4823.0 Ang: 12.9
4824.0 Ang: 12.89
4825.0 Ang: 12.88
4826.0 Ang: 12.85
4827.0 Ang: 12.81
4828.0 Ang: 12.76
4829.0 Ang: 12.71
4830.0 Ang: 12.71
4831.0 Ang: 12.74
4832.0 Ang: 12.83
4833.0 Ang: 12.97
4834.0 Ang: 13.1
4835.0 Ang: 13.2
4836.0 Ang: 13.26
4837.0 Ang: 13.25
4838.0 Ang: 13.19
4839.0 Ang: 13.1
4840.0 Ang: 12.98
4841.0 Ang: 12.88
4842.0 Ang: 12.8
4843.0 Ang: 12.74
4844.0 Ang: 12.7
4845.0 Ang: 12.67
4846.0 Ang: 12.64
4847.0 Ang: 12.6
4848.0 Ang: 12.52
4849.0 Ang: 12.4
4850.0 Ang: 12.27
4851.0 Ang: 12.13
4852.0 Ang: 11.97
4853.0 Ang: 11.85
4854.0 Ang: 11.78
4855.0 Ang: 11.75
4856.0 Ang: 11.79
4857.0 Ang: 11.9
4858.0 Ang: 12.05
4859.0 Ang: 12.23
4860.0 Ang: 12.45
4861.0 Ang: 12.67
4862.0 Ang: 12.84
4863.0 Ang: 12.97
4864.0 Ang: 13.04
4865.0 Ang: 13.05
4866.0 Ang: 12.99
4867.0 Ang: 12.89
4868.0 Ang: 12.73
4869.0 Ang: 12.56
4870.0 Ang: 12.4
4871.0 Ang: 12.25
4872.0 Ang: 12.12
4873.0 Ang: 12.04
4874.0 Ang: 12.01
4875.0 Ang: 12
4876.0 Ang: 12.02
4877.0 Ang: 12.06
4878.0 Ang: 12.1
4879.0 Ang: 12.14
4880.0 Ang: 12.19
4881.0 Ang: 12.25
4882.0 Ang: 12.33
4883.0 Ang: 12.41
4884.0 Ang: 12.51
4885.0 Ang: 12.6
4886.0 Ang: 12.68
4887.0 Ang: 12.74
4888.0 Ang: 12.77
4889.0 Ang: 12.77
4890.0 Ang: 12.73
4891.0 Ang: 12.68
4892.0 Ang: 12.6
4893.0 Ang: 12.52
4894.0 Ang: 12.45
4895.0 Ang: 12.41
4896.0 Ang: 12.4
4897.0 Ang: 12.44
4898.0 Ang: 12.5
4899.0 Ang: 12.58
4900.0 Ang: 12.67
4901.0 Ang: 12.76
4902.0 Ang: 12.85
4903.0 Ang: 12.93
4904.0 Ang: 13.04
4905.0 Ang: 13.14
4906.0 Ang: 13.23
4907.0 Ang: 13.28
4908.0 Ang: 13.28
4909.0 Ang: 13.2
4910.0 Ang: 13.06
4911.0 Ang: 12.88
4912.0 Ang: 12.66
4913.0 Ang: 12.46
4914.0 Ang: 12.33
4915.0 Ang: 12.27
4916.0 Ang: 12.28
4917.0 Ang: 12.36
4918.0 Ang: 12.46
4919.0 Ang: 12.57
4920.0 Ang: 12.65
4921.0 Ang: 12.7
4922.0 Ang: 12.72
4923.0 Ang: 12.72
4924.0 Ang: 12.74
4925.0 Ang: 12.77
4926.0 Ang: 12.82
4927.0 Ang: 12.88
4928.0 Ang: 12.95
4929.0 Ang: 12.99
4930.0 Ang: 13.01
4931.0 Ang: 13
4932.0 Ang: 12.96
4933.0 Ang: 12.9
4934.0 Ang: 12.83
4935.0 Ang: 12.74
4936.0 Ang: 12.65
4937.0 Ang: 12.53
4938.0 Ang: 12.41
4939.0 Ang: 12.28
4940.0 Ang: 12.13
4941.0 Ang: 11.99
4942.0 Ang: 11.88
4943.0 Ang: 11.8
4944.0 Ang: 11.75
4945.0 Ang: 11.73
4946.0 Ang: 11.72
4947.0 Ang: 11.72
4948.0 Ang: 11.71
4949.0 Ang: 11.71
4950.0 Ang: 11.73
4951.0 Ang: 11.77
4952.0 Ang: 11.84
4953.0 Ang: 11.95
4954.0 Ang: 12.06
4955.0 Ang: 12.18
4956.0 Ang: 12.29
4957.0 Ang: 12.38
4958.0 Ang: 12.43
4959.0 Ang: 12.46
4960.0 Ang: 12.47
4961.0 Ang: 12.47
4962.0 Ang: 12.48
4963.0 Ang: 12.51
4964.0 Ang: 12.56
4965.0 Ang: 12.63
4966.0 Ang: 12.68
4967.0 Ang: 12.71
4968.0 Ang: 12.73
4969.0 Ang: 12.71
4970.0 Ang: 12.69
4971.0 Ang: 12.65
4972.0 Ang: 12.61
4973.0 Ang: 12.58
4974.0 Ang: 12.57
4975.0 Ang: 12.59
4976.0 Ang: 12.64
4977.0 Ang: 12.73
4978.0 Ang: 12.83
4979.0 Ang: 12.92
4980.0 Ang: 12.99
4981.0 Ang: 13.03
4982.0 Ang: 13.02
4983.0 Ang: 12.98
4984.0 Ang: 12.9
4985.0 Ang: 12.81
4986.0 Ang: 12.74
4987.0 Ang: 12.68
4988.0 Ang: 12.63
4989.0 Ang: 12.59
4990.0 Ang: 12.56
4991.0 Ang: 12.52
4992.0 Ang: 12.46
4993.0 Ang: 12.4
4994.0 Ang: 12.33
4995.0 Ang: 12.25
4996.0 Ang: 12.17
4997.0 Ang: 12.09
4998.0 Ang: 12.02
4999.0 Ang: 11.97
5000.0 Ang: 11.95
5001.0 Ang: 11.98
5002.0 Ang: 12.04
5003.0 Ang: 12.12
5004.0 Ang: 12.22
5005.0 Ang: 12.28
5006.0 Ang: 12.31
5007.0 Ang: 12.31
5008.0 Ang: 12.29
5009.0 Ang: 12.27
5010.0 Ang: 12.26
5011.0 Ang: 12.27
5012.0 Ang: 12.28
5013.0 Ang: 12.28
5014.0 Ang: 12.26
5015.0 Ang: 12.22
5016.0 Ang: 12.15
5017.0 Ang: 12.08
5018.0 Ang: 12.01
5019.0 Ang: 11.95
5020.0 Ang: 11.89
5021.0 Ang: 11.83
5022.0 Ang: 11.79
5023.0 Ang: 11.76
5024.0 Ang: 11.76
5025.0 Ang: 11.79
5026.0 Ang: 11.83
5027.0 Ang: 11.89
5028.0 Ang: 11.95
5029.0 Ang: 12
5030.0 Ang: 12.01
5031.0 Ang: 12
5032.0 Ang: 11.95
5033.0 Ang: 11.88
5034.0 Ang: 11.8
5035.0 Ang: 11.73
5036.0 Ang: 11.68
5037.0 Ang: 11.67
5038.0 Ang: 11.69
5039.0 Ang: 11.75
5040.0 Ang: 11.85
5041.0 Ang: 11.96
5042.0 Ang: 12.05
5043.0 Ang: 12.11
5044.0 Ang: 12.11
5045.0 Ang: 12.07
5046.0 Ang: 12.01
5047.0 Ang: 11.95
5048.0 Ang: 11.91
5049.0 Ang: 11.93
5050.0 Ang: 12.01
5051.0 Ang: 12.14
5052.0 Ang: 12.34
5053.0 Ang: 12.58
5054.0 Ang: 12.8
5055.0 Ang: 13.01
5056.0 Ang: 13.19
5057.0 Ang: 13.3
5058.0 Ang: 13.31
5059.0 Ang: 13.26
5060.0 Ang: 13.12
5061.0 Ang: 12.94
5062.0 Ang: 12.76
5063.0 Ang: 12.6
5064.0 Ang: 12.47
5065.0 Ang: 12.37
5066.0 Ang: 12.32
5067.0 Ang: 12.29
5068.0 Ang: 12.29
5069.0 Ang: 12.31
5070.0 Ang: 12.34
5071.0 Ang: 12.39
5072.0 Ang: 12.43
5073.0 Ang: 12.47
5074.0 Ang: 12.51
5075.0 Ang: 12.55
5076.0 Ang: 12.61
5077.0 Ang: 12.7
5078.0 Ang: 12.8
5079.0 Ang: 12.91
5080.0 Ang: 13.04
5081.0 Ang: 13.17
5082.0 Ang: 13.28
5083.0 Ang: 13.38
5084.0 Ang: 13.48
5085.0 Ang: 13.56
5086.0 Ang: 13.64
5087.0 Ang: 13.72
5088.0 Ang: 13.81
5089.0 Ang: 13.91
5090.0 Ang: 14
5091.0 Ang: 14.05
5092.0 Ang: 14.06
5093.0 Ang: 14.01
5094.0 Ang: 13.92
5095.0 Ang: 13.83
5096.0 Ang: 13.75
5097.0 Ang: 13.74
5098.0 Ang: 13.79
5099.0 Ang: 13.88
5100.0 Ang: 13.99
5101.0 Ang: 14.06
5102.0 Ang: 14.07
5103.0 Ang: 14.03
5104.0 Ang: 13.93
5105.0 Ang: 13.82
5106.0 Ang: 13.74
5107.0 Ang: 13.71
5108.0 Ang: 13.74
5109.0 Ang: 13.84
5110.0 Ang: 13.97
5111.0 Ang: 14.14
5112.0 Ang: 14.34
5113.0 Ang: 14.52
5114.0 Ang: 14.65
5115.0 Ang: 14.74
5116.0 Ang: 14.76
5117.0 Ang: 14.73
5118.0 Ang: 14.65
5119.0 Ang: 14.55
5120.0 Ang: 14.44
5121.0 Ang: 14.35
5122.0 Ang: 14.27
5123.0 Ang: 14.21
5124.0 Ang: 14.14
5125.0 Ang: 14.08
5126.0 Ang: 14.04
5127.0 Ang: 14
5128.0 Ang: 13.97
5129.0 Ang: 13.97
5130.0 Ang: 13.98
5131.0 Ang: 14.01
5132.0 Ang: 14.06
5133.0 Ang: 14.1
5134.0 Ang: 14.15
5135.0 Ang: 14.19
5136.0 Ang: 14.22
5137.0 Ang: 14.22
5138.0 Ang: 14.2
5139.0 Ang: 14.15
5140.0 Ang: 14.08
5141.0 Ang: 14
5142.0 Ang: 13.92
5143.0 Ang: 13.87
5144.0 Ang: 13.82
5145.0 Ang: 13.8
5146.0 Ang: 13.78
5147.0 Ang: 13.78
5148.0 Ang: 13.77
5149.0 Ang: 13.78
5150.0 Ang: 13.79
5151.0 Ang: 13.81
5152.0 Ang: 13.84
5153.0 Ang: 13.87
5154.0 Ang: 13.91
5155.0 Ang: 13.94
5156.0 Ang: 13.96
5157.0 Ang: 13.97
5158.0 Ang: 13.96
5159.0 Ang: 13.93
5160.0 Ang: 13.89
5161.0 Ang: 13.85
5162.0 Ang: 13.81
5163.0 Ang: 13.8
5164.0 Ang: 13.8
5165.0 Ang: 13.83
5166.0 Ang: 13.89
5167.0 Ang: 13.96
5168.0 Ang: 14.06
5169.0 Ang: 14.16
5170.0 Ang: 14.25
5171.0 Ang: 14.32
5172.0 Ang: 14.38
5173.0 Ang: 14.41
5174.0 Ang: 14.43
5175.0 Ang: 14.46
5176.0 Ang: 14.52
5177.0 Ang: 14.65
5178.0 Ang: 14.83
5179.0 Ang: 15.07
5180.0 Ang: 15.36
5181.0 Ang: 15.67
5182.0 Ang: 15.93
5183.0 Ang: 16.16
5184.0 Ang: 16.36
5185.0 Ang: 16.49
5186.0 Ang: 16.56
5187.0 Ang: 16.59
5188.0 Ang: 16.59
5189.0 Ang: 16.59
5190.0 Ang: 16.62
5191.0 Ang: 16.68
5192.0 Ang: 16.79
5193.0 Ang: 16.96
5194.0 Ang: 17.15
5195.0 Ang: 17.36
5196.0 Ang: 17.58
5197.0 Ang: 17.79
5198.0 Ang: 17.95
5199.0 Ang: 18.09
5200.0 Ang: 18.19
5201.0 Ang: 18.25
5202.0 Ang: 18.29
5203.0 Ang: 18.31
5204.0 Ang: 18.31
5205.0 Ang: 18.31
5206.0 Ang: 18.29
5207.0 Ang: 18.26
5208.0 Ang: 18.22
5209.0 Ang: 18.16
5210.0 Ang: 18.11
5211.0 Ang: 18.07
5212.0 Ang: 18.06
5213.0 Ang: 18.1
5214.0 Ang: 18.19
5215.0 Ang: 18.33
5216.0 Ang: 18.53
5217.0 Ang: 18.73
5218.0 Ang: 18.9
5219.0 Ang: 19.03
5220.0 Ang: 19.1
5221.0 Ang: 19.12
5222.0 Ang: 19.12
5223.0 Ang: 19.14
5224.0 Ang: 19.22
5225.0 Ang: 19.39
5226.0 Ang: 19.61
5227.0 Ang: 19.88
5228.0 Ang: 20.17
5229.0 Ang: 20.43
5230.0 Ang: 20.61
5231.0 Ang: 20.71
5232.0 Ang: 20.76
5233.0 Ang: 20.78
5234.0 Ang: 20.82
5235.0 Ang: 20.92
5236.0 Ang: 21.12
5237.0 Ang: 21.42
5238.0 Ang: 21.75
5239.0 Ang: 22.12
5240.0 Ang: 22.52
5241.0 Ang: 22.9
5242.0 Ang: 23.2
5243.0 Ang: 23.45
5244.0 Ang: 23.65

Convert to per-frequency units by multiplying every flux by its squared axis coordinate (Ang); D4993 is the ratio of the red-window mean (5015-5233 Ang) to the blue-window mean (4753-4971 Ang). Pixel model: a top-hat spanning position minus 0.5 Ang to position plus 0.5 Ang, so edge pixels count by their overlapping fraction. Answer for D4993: 1.29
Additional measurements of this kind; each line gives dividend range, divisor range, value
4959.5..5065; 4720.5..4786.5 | 1.10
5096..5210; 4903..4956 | 1.31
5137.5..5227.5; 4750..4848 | 1.48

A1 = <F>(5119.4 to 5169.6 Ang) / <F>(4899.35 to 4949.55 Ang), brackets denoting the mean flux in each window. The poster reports 1.11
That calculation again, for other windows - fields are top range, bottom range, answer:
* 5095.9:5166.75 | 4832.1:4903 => 1.12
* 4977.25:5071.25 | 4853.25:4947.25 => 0.98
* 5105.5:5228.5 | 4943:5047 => 1.28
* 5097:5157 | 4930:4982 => 1.13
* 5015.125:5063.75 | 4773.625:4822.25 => 0.94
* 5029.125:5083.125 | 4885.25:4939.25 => 0.97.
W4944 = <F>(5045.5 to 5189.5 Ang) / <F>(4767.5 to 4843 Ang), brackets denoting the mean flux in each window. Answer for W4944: 1.08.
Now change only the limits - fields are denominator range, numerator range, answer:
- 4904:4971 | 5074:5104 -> 1.09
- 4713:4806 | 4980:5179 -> 1.05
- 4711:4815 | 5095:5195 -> 1.15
